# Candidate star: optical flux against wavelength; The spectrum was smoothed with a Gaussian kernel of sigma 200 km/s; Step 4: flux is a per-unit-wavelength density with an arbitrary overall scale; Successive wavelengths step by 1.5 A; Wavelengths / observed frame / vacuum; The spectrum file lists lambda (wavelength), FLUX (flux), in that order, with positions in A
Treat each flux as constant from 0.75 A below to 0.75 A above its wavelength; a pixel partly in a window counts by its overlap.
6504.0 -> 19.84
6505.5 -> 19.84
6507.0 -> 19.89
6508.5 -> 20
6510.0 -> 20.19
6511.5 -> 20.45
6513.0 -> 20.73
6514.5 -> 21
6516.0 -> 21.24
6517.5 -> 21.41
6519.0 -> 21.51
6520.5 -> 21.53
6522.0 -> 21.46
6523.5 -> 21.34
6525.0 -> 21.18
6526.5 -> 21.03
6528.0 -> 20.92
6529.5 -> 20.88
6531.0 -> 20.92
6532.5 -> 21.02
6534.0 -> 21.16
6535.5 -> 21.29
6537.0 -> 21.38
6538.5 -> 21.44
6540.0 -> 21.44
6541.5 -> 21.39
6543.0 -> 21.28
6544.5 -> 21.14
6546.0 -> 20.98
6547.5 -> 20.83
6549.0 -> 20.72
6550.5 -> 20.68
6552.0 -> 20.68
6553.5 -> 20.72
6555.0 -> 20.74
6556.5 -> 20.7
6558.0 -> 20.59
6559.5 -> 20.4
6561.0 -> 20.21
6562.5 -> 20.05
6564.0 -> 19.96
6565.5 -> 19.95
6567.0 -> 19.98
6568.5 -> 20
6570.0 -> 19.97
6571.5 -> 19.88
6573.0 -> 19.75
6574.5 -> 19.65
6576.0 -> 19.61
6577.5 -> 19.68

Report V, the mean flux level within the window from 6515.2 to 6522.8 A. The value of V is 21.4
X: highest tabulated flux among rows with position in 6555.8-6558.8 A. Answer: 20.7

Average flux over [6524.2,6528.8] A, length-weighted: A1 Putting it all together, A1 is 21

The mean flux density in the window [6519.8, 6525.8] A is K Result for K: 21.4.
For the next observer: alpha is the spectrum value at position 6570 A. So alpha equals 19.97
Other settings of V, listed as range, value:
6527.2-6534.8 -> 21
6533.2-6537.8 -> 21.3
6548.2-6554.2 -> 20.7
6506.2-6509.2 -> 19.9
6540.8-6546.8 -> 21.2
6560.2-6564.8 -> 20.1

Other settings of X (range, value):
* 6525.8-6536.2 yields 21.29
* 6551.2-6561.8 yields 20.74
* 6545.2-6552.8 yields 20.98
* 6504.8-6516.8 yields 21.24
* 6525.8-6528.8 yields 21.03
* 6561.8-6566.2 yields 20.05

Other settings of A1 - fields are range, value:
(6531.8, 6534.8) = 21.1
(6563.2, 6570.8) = 20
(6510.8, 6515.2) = 20.7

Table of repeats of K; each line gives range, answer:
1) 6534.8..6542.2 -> 21.4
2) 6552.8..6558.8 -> 20.7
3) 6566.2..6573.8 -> 19.9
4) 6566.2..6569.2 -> 20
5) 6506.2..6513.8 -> 20.3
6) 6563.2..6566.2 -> 20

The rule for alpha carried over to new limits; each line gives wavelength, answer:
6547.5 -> 20.83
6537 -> 21.38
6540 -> 21.44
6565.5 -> 19.95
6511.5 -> 20.45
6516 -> 21.24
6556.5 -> 20.7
